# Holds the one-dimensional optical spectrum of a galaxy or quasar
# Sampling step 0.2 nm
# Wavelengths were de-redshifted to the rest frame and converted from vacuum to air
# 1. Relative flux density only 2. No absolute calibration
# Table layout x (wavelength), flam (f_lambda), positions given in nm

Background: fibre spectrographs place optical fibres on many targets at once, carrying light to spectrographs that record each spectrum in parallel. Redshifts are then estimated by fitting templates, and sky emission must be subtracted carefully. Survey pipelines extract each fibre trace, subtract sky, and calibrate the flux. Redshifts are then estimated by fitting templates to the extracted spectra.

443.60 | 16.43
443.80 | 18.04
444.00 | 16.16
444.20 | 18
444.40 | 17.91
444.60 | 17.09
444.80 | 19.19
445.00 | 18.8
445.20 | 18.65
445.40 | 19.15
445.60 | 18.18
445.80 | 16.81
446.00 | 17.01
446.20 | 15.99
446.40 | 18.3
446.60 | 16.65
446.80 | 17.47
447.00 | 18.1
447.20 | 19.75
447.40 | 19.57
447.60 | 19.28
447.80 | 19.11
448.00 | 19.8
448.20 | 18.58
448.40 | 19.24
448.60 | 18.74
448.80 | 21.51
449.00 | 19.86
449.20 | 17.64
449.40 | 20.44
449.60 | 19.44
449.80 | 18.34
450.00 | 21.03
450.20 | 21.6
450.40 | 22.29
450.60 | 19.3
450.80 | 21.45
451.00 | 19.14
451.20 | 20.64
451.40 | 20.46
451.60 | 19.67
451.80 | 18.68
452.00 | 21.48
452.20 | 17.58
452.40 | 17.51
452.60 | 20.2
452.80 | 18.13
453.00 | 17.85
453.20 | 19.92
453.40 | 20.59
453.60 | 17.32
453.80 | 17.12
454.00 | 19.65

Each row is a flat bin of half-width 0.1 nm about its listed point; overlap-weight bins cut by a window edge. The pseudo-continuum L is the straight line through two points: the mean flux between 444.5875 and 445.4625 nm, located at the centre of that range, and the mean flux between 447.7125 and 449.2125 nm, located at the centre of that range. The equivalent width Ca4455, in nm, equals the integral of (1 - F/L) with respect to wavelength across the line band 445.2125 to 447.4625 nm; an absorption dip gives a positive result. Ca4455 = 0.13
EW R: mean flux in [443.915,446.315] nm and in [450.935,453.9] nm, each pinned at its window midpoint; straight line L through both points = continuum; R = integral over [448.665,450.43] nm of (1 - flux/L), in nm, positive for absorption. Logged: -0.15 nm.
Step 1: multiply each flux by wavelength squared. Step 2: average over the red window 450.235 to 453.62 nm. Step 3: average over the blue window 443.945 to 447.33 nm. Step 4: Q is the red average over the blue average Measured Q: 1.13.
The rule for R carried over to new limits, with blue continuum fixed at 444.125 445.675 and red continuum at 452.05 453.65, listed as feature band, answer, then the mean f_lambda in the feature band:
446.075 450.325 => -0.122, 19.1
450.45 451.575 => -0.095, 20.3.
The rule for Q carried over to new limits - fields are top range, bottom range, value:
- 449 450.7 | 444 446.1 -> 1.14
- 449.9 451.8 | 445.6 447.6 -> 1.17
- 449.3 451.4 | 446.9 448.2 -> 1.07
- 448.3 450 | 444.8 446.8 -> 1.11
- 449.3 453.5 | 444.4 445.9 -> 1.12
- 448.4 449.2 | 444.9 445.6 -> 1.06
